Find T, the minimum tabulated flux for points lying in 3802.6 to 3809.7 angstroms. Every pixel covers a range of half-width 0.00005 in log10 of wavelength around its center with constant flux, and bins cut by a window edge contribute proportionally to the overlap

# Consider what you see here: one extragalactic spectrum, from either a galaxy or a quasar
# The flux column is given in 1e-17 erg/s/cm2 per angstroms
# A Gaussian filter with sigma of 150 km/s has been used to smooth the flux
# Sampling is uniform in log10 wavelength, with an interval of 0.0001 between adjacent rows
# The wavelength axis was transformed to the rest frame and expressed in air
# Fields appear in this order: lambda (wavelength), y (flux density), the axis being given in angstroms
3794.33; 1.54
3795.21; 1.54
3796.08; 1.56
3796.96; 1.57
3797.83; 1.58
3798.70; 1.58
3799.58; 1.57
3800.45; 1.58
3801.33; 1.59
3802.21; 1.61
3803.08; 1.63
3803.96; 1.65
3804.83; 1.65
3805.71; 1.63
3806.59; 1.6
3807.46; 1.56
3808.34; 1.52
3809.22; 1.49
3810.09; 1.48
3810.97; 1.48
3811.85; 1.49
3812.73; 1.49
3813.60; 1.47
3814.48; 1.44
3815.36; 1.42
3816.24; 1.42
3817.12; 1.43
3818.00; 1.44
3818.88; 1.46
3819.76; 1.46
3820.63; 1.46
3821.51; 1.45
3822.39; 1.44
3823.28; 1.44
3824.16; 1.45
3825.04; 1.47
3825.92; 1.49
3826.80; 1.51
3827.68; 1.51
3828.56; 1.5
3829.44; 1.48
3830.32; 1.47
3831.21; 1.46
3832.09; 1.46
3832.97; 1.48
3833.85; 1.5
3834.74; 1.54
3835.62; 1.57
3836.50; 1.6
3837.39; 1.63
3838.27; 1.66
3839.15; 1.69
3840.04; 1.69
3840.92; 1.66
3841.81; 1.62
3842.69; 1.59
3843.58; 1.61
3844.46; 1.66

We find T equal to 1.49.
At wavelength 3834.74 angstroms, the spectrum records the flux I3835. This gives 1.54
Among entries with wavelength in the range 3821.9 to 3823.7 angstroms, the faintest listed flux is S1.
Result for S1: 1.44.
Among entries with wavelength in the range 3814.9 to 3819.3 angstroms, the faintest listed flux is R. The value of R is 1.42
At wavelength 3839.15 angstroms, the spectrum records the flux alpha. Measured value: 1.69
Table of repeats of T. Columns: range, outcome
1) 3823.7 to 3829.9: 1.45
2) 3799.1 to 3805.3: 1.57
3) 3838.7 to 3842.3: 1.62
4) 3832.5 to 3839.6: 1.48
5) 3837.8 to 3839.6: 1.66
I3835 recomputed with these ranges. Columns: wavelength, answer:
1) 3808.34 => 1.52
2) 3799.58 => 1.57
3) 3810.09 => 1.48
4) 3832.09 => 1.46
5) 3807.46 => 1.56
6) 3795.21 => 1.54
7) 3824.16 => 1.45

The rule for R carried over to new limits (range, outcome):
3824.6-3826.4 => 1.47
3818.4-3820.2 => 1.46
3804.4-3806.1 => 1.63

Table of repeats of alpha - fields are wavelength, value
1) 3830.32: 1.47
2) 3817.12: 1.43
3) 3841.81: 1.62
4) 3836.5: 1.6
